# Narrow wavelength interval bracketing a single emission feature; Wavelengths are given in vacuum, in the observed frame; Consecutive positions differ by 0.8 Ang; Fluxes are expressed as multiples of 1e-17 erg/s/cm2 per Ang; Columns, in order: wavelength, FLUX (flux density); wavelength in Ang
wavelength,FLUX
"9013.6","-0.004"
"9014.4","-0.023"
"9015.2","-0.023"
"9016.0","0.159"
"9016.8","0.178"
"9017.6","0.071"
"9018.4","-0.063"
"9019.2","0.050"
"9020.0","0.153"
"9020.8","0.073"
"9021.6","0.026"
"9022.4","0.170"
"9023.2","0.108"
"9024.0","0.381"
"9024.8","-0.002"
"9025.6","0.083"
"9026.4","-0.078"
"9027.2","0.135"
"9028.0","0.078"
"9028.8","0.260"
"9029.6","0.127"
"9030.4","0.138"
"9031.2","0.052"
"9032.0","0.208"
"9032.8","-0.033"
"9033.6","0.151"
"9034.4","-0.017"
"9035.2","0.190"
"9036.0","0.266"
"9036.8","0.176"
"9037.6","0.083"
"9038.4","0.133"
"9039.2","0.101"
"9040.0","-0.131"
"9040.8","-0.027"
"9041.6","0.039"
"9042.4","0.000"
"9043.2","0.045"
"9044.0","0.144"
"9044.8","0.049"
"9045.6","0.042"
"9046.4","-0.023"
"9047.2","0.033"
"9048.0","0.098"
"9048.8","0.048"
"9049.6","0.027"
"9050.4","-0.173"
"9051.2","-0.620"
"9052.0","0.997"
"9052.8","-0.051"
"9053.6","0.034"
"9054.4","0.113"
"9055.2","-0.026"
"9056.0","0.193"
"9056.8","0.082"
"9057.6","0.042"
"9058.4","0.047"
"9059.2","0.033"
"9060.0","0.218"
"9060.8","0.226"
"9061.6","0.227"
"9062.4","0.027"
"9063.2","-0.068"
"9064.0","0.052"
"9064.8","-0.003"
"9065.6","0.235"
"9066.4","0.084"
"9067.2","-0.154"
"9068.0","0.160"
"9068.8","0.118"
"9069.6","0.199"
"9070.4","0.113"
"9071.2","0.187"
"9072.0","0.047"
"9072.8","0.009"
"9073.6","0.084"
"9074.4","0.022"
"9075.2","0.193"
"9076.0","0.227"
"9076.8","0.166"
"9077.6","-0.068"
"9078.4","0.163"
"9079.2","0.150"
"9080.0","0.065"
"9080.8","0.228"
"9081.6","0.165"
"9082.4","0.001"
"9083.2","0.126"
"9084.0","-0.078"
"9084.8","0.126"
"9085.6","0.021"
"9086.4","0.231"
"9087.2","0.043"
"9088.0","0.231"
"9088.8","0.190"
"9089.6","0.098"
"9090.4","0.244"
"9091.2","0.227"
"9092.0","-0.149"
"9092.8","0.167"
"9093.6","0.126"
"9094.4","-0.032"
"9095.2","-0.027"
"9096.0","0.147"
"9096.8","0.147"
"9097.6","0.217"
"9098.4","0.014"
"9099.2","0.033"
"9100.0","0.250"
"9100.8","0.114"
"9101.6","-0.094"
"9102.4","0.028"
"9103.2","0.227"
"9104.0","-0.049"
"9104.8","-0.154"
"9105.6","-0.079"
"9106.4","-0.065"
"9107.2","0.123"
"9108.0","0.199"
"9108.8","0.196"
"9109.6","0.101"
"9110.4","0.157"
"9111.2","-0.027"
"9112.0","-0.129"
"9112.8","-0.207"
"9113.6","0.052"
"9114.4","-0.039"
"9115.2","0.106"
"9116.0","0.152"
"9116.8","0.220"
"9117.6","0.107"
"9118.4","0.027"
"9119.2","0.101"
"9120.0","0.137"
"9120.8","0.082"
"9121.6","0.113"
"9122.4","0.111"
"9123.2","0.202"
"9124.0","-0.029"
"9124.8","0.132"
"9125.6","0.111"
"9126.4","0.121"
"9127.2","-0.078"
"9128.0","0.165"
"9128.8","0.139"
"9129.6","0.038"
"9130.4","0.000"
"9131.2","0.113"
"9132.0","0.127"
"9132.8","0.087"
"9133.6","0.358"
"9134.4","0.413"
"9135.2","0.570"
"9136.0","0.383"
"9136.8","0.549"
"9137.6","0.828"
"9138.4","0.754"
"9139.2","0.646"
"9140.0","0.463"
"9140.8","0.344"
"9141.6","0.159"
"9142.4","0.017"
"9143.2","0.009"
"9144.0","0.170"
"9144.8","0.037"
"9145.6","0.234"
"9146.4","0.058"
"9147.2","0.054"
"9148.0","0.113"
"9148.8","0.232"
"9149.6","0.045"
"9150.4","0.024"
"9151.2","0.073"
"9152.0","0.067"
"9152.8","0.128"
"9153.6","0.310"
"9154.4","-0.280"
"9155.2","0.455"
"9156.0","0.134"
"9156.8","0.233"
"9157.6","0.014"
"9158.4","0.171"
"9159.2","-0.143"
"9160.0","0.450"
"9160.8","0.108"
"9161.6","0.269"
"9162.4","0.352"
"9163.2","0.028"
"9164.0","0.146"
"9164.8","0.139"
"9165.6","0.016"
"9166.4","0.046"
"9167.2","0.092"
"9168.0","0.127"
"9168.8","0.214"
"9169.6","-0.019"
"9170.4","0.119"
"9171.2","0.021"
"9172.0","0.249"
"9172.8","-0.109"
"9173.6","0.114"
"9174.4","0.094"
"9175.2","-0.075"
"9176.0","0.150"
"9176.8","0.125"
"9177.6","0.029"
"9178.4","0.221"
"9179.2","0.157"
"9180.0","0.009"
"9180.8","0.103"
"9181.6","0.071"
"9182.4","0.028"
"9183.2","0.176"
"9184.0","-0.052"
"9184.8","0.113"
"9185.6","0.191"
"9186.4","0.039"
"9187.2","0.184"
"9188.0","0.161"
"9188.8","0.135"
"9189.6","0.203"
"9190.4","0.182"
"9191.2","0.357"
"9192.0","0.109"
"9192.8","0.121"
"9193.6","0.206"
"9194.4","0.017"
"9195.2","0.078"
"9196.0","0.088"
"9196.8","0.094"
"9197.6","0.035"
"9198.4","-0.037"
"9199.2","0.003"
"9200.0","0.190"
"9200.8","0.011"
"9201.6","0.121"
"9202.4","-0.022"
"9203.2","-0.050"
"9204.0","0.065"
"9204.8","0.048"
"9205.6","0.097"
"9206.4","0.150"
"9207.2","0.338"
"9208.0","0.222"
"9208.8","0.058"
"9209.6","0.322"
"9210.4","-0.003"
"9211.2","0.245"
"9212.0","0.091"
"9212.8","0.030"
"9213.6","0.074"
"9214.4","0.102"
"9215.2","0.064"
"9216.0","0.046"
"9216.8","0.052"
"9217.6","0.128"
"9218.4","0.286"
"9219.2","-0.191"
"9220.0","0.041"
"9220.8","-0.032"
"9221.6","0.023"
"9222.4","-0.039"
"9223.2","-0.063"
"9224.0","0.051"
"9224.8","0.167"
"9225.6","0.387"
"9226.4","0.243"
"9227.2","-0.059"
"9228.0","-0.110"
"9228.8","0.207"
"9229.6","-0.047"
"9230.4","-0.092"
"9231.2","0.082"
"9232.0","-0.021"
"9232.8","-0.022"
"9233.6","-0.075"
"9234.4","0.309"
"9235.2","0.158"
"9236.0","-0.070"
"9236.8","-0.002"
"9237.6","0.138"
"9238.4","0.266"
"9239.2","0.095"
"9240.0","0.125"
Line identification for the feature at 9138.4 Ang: Hbeta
